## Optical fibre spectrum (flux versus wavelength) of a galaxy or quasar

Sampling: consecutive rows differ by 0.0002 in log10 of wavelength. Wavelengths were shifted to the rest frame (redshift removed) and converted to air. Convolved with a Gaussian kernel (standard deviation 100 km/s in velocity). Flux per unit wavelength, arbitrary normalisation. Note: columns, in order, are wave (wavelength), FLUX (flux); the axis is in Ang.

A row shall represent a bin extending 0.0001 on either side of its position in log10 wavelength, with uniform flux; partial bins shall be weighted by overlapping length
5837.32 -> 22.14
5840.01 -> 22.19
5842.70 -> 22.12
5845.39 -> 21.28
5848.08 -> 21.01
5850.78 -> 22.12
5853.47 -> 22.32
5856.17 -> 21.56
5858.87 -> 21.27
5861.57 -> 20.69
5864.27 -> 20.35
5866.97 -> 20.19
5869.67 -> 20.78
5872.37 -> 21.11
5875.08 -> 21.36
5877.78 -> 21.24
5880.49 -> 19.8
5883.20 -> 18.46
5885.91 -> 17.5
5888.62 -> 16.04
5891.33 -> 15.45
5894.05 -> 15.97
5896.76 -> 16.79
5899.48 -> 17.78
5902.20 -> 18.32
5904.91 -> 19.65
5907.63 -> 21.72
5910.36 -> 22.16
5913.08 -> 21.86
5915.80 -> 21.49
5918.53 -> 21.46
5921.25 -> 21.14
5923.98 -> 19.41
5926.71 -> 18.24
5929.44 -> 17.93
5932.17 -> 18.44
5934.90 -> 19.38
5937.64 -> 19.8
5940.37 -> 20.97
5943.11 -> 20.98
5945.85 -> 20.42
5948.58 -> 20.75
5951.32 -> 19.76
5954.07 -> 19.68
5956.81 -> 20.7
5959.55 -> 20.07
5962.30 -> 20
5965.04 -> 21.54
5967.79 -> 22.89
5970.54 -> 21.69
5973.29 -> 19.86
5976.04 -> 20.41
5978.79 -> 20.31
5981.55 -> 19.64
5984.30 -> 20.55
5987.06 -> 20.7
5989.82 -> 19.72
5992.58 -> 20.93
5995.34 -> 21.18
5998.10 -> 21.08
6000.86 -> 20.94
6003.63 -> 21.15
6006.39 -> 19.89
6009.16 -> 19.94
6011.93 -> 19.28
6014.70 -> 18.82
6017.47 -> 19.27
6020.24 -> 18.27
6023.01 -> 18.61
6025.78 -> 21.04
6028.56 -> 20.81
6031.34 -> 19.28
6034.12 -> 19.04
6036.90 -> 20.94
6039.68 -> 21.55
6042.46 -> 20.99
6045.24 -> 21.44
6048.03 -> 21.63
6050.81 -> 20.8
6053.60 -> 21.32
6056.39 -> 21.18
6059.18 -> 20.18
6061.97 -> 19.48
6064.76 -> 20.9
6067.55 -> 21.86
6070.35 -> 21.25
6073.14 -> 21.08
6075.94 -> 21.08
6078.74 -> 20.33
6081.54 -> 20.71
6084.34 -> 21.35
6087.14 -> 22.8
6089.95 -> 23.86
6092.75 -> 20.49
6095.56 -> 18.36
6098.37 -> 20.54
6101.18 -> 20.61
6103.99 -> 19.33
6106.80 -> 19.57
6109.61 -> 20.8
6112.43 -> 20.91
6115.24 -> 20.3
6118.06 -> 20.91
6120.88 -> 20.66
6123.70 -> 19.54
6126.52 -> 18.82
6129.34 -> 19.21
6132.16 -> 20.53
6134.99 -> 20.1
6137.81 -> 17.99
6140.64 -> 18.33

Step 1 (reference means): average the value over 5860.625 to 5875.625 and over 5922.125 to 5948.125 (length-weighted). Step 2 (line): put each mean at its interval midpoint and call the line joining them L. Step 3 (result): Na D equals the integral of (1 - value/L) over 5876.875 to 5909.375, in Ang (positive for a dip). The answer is 3.3 Ang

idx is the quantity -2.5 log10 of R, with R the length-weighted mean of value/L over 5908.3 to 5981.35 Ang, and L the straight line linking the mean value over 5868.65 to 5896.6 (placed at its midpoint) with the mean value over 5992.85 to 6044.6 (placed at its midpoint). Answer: -0.060 mag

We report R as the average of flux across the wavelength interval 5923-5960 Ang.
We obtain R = 19.7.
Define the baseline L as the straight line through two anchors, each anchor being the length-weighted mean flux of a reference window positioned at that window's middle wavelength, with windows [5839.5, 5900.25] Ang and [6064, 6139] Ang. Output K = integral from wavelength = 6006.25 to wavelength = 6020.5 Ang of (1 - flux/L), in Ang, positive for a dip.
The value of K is 0.7 Ang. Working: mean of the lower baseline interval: 19.9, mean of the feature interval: 19.3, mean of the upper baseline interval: 20.5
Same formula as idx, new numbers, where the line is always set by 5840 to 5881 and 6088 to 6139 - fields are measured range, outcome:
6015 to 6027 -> 0.07 mag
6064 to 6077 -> -0.05 mag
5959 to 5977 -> -0.01 mag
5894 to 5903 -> 0.21 mag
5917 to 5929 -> 0.06 mag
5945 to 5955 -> 0.04 mag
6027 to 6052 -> -0.01 mag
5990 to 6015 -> 0.01 mag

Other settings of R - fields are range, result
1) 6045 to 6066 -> 20.8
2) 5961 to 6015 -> 20.6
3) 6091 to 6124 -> 20.2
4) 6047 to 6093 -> 21.2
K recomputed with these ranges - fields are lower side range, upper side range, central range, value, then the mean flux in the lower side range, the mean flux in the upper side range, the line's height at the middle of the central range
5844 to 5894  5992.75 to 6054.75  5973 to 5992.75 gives 0.0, 20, 20.3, 20.3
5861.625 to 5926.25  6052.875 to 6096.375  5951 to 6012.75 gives -0.8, 19.6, 21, 20.3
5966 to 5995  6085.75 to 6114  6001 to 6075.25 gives 1.1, 20.7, 20.7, 20.7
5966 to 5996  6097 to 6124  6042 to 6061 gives -0.5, 20.7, 20.3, 20.5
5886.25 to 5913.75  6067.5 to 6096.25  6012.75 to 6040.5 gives 0.9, 18.5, 21.2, 20.4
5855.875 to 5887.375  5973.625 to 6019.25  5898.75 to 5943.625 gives 0.5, 20.3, 20.2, 20.3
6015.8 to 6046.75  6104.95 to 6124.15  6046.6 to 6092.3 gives -2.2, 20.1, 20.4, 20.2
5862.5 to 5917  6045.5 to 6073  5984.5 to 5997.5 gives -0.2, 19.4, 21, 20.3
